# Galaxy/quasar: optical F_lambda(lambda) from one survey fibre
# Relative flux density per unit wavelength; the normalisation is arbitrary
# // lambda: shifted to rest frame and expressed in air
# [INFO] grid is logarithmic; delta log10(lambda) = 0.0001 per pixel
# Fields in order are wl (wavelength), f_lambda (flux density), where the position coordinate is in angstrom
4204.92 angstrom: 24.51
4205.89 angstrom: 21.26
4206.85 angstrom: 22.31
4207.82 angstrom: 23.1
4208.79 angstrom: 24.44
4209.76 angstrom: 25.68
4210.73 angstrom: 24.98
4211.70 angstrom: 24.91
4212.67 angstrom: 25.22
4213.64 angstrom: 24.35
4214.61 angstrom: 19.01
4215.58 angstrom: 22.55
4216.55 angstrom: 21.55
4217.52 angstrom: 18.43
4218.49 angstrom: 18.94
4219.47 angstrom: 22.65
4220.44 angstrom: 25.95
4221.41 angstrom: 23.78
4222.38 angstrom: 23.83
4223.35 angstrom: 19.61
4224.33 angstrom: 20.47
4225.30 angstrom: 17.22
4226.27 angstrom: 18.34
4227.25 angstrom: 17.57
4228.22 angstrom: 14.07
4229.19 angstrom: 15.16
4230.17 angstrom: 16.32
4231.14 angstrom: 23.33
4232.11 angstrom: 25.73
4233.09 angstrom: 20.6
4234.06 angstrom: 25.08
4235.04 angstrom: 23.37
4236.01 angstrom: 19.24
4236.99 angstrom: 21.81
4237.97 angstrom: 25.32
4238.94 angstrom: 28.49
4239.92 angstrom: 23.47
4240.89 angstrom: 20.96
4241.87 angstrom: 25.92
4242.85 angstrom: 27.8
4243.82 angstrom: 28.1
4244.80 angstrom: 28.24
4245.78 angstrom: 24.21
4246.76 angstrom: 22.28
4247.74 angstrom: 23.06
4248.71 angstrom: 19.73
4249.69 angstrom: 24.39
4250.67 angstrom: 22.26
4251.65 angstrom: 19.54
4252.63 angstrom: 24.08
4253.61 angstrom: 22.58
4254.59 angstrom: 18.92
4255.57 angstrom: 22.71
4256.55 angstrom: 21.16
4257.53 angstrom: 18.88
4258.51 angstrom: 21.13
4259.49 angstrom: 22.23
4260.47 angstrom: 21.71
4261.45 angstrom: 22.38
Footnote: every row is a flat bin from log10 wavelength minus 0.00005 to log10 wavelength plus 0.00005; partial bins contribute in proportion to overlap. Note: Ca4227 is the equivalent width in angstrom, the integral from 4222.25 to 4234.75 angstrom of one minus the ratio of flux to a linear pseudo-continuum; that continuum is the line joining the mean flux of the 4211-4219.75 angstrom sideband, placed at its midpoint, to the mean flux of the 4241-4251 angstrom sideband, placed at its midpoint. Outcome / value 1.8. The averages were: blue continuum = 22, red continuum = 24.5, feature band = 19.7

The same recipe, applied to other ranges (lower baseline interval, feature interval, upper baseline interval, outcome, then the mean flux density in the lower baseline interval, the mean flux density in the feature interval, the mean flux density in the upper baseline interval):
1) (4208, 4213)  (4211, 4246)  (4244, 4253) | 2.63 angstrom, 24.9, 22.3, 23.2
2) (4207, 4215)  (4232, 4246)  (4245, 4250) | -0.80 angstrom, 23.9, 24.5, 23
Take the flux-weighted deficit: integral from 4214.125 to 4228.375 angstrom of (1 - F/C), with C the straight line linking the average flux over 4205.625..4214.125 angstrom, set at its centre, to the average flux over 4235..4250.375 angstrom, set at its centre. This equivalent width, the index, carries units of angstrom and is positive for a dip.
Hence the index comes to 2.2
